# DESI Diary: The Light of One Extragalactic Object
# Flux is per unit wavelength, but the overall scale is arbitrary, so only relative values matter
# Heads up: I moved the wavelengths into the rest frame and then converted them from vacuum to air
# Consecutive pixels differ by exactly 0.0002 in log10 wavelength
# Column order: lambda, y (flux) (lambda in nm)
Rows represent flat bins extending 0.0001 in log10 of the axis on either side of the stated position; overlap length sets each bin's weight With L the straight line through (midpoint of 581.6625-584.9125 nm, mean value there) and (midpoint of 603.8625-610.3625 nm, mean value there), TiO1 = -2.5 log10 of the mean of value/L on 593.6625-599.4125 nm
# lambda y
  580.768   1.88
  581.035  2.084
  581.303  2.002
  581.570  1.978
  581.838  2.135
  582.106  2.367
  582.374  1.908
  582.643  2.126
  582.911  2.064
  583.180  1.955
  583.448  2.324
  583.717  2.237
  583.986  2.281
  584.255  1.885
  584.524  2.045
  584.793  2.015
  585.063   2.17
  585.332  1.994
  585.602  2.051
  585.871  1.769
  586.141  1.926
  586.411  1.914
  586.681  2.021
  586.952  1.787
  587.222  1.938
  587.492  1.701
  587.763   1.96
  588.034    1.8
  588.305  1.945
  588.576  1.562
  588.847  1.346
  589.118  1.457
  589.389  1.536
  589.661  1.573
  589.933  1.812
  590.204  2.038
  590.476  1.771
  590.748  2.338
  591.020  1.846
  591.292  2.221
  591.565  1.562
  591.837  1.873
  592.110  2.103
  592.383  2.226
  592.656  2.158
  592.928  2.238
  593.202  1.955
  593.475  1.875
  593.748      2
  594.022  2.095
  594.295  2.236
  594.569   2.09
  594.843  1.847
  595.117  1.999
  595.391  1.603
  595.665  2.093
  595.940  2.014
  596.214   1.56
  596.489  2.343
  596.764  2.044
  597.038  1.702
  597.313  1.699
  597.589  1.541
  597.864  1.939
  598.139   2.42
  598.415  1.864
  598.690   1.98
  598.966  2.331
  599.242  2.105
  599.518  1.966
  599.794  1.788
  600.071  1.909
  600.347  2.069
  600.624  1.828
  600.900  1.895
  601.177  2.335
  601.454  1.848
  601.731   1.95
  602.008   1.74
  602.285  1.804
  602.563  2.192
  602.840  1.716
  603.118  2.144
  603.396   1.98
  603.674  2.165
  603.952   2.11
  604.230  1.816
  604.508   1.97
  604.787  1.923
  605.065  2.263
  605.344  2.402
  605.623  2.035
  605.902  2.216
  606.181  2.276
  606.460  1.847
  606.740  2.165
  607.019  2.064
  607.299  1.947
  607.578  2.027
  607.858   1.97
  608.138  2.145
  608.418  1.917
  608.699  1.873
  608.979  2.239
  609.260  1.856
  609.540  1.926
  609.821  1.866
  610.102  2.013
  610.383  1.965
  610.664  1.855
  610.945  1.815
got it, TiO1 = 0.05 mag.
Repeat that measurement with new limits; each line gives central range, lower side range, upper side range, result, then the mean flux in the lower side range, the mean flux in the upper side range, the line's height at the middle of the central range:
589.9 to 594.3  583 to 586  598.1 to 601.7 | 0.01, 2.07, 2.01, 2.04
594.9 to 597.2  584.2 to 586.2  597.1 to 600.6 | 0.03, 1.99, 1.96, 1.96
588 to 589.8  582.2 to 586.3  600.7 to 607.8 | 0.27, 2.05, 2.03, 2.05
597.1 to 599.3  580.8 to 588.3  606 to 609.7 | 0.03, 2.01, 2.02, 2.02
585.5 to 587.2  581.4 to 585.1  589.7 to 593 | 0.08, 2.1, 2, 2.06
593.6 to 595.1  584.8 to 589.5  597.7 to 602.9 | -0.07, 1.82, 1.98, 1.91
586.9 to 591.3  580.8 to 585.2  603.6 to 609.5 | 0.16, 2.09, 2.05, 2.08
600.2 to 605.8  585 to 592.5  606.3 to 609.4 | -0.02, 1.86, 2.01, 1.97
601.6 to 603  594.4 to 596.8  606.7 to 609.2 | 0.06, 1.95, 2.03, 1.99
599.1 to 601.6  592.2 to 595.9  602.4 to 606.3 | 0.05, 2.03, 2.08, 2.06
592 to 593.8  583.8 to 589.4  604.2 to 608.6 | -0.08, 1.87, 2.07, 1.93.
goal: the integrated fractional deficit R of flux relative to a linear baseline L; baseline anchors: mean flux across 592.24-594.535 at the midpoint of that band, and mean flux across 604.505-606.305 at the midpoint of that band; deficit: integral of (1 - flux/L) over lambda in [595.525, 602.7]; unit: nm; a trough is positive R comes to 0.58 nm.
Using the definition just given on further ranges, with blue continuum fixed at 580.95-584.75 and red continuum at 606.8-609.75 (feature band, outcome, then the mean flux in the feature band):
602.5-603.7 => 0.000 nm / 2.02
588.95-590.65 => 0.300 nm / 1.71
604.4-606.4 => -0.136 nm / 2.15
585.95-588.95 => 0.385 nm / 1.81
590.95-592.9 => 0.043 nm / 2.02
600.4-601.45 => 0.013 nm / 2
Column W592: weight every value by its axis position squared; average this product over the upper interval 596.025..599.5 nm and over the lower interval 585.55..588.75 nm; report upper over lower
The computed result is 1.1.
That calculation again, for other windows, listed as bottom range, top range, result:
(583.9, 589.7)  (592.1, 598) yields 1.09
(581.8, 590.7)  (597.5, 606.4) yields 1.11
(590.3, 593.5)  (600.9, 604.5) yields 1.02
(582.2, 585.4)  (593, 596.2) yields 0.98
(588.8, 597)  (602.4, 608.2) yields 1.11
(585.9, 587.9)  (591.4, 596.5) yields 1.08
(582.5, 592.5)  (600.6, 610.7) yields 1.11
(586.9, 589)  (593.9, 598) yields 1.13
